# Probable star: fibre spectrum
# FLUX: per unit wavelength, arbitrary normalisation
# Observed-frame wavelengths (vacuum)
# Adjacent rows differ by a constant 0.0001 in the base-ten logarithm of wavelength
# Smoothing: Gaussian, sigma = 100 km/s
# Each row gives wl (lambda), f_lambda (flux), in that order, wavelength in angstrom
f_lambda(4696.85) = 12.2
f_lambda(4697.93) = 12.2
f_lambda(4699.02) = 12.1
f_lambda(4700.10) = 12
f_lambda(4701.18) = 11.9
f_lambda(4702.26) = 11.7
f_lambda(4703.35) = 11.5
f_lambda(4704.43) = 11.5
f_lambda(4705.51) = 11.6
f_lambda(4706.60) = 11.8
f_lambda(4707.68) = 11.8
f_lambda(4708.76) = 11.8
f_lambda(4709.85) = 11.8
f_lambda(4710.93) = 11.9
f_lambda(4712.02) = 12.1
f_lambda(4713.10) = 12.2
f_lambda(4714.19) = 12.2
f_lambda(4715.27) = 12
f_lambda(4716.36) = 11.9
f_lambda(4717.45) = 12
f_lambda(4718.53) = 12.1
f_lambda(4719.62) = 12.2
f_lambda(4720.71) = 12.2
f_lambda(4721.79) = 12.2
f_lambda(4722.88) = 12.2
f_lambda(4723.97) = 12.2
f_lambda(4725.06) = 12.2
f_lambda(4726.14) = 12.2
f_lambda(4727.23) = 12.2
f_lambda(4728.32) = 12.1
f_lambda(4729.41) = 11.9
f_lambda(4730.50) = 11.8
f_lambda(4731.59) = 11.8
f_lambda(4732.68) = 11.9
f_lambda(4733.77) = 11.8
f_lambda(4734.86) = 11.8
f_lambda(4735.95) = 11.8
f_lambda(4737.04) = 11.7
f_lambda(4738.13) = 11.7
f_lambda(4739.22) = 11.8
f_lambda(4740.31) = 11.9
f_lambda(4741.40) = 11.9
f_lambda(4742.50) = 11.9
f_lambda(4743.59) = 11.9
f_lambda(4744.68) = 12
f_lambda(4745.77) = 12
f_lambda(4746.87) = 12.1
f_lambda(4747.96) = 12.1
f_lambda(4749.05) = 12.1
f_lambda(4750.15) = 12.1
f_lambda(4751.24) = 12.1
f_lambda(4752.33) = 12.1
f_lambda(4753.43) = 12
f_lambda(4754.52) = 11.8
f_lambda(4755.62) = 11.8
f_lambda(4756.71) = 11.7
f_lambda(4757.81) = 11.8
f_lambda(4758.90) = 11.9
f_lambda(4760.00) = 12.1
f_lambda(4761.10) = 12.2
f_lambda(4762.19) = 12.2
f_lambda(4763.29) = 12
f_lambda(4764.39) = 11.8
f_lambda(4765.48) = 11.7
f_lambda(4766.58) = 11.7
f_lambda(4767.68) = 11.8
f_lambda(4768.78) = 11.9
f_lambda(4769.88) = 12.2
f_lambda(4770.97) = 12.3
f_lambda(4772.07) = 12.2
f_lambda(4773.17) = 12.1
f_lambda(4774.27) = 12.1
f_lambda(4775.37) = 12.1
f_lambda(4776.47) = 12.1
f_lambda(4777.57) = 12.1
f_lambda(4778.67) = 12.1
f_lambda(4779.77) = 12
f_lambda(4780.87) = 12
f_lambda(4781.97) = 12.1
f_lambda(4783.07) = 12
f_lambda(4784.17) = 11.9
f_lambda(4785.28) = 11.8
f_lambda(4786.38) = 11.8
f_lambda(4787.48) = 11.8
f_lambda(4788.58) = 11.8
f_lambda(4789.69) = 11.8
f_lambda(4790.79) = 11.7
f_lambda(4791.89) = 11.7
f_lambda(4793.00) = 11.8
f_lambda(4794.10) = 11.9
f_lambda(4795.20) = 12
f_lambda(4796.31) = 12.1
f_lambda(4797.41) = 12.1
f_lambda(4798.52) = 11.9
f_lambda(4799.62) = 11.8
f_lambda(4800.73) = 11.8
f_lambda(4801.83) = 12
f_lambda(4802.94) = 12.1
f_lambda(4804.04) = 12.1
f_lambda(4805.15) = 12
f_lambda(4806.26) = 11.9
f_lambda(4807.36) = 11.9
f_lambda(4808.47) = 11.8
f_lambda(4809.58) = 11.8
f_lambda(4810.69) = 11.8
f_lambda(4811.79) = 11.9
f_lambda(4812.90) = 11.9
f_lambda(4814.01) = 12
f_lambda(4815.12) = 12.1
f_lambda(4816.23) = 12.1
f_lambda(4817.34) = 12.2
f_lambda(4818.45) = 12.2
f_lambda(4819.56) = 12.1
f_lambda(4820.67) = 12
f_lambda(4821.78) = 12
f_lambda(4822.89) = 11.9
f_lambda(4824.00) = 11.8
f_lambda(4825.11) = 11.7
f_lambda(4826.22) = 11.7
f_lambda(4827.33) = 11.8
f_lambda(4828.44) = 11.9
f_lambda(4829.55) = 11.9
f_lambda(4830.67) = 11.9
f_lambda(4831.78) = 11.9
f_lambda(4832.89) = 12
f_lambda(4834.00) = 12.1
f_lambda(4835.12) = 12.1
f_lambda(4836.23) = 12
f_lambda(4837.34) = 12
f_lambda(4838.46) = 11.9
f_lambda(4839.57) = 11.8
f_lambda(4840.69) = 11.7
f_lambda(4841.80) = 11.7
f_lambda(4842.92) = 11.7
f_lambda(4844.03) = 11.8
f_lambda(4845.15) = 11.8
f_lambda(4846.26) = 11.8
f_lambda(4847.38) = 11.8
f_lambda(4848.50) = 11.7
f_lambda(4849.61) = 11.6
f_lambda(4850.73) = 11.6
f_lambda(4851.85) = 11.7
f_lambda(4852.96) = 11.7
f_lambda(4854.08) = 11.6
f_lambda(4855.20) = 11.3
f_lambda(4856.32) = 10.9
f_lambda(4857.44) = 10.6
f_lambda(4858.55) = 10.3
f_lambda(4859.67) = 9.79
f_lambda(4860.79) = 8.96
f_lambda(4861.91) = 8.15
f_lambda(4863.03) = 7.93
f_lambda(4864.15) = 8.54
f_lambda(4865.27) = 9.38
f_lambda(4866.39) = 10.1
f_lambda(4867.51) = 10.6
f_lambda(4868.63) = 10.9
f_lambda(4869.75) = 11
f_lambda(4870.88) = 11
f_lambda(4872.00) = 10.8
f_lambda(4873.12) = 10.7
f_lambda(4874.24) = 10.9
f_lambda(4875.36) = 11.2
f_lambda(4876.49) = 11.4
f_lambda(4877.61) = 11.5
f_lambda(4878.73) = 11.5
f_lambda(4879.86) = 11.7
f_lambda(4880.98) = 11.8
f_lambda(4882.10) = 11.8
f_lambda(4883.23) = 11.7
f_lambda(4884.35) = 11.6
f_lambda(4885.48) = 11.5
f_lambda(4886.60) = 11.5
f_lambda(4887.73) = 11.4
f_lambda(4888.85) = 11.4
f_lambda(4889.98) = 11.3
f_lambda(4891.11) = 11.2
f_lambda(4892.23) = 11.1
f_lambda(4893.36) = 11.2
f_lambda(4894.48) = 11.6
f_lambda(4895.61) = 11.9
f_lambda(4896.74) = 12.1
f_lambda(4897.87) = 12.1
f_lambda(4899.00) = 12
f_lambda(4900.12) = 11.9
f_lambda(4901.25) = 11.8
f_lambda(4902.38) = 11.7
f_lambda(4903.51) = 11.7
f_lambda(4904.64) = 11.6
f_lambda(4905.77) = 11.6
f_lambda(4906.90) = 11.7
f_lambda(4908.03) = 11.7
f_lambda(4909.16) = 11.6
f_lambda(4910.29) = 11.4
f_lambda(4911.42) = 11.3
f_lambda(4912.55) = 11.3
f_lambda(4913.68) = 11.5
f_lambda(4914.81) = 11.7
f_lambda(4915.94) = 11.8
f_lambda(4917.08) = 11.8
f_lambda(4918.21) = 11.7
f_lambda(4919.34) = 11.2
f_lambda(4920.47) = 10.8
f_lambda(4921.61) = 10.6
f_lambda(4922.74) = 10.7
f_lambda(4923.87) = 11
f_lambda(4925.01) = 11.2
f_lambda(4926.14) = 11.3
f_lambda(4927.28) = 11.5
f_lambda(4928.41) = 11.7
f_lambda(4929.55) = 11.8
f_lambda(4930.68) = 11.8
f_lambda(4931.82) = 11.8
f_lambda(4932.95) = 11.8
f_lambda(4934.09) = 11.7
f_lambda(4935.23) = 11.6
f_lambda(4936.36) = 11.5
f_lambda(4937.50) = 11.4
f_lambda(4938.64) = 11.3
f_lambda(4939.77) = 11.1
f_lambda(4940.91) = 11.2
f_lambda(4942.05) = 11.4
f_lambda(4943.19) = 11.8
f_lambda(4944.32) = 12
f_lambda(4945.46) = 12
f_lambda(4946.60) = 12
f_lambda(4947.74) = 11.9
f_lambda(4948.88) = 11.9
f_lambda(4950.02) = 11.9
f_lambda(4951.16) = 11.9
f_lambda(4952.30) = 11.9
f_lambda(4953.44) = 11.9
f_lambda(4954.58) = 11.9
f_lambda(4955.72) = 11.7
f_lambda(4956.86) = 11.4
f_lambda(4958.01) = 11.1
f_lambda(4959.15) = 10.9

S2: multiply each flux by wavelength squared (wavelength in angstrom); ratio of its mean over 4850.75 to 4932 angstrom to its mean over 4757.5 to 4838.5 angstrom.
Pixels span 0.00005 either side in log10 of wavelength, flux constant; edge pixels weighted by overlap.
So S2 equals 0.97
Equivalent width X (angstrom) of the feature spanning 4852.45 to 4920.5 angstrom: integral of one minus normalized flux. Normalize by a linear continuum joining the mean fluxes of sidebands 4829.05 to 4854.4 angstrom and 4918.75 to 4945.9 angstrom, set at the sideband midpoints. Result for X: 2.8 angstrom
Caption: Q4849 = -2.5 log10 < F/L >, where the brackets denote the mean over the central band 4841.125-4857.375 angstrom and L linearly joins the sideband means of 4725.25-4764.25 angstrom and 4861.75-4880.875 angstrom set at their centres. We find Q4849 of -0.08 mag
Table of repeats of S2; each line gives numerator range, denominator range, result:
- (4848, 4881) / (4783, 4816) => 0.92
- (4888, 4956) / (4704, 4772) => 1.04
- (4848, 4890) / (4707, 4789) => 0.95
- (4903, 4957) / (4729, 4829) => 1.03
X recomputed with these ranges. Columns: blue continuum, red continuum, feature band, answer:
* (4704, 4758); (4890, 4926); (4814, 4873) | 1.86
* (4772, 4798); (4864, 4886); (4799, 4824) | -0.62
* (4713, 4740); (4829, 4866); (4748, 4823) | -2.54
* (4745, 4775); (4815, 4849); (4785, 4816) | 0.12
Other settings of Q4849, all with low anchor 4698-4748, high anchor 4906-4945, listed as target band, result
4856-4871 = 0.18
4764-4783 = -0.02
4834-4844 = -0.02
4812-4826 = -0.02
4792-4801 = -0.01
